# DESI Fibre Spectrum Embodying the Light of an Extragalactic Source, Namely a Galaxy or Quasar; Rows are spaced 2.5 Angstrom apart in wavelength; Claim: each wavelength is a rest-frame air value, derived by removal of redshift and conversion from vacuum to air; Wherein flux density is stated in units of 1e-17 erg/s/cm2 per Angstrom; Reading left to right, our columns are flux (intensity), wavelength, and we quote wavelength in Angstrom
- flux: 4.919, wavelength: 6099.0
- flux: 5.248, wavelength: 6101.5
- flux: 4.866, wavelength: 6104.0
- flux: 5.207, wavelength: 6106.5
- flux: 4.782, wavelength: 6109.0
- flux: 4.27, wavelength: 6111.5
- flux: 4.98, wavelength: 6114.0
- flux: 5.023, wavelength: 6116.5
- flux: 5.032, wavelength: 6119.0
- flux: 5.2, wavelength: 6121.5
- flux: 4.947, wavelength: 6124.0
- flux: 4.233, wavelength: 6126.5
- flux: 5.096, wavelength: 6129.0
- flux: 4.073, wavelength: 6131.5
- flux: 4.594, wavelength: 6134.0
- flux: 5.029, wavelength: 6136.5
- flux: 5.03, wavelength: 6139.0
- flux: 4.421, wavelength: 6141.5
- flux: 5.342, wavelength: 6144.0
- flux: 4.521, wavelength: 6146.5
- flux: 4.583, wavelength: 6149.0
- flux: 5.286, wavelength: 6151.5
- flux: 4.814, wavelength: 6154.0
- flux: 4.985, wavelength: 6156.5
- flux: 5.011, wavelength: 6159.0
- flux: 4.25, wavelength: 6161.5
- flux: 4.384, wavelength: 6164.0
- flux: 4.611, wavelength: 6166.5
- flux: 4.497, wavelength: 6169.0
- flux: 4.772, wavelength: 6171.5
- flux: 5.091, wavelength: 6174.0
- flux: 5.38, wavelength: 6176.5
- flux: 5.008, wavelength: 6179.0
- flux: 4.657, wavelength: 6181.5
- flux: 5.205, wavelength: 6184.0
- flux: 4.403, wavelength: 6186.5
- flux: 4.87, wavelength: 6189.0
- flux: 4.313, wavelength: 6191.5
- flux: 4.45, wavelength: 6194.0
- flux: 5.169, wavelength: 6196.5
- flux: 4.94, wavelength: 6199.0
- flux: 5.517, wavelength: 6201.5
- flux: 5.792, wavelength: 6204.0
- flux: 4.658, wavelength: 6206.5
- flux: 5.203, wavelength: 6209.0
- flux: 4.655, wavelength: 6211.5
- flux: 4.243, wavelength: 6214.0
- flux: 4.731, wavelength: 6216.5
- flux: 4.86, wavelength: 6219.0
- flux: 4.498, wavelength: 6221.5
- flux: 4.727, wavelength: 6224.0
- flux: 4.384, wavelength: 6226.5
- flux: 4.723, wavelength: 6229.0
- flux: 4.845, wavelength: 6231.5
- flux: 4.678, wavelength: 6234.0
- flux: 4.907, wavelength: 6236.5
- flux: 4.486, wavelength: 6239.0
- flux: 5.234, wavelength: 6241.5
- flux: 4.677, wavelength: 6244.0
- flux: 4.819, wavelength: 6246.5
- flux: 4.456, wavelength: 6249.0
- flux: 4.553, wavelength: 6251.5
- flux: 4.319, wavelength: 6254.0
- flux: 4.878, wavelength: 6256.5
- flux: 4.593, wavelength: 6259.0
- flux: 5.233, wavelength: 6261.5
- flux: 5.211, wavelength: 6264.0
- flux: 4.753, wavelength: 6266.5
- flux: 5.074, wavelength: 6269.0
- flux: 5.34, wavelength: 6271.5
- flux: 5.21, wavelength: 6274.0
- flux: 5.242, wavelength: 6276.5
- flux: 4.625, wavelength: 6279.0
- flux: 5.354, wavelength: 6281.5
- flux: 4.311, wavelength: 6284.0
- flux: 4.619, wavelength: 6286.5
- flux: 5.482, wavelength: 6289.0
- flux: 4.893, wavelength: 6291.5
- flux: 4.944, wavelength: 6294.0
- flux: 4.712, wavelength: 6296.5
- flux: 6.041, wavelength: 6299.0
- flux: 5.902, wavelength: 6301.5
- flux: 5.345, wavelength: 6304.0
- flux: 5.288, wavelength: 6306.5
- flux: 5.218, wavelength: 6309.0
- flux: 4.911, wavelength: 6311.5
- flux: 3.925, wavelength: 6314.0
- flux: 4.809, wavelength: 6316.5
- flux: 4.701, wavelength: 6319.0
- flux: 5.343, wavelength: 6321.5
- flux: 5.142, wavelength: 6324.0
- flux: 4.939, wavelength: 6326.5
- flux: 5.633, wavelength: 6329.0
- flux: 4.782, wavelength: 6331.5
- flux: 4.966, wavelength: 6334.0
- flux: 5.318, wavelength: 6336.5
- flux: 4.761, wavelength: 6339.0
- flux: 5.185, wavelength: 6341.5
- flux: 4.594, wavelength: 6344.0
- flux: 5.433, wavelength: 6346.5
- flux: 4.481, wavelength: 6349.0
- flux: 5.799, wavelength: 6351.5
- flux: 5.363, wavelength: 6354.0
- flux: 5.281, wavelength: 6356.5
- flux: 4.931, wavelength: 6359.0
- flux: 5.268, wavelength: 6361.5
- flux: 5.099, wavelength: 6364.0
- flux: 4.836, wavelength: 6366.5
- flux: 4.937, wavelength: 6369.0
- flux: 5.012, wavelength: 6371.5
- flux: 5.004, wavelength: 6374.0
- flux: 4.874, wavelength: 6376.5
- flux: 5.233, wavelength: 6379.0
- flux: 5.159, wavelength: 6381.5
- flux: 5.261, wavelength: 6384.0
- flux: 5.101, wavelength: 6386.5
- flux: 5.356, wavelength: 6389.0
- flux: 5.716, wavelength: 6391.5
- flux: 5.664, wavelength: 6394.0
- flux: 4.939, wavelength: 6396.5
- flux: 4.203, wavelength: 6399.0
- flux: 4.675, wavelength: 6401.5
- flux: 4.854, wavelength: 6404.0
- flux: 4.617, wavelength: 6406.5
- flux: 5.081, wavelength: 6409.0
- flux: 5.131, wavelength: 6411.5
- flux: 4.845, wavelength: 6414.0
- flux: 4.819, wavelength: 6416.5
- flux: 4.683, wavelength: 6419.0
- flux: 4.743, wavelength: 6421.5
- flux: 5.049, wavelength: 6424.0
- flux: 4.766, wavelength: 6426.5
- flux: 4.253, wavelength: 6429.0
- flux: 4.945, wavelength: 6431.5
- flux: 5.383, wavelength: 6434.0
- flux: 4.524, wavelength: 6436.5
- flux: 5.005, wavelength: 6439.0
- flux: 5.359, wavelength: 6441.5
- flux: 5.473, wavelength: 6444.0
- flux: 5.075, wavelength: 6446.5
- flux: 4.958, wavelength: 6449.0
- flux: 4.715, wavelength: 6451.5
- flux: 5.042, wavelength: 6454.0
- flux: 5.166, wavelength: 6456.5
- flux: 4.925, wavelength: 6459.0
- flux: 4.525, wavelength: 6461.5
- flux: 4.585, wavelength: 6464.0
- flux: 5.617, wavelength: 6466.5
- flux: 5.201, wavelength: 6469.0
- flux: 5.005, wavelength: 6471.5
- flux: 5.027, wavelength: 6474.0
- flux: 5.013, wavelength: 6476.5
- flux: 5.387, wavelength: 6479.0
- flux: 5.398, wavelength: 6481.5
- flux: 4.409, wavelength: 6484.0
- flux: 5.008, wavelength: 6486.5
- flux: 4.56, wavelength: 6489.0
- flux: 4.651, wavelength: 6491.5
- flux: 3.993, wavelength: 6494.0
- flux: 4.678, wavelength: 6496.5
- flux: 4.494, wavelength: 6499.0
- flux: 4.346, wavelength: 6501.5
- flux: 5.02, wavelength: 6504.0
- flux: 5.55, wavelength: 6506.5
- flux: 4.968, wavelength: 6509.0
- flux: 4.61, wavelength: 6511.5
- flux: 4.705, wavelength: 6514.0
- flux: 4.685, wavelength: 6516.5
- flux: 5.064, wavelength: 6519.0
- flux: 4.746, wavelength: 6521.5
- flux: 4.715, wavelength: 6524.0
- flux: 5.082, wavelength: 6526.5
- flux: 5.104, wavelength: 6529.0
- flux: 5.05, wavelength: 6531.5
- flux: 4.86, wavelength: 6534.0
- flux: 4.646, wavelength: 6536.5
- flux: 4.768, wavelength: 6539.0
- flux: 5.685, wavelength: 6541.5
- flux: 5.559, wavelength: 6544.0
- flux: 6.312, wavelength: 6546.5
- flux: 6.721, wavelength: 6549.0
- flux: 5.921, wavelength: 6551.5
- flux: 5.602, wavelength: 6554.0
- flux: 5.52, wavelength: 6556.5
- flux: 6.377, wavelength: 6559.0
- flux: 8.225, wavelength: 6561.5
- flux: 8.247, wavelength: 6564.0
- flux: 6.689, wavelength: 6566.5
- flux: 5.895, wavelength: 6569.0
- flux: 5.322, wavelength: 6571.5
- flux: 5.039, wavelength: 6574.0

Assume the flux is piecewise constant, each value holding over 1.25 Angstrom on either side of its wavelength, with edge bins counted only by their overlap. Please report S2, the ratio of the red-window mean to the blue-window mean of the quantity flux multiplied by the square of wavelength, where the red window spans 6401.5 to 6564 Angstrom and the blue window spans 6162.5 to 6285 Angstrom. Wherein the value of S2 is 1.1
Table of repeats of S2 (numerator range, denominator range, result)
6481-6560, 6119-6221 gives 1.18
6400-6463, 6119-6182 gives 1.12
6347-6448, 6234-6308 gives 1.05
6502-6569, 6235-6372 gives 1.19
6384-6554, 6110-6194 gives 1.16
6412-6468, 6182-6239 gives 1.11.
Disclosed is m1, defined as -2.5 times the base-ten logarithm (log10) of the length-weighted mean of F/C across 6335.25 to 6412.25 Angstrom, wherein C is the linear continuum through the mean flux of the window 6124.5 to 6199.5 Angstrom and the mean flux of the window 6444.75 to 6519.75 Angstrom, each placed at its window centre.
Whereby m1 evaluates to -0.05 mag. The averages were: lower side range 4.77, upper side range 4.88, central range 5.07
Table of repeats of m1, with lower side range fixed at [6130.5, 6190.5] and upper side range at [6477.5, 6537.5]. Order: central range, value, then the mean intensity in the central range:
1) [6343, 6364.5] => -0.07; 5.15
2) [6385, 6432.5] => -0.02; 4.92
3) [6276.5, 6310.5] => -0.07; 5.14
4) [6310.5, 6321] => 0.04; 4.63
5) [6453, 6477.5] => -0.04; 5.01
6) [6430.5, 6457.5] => -0.05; 5.06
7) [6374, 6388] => -0.07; 5.12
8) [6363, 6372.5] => -0.04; 4.97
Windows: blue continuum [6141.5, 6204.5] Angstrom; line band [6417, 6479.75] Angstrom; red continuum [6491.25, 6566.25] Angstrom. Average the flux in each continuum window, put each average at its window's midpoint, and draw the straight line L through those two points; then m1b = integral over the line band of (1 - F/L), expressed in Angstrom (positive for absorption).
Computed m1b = 3.3 Angstrom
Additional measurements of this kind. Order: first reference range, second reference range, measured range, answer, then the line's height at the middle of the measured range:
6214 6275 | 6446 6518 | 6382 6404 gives -1.2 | 4.84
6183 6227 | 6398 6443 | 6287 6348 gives -3.3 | 4.83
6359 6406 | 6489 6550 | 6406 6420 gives 0.4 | 5.04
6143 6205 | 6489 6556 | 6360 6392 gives -1.0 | 4.98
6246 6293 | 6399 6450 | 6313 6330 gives -0.1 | 4.89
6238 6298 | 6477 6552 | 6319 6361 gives -1.6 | 4.92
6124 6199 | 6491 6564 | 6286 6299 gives -0.3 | 4.95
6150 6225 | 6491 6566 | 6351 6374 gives -0.2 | 5.1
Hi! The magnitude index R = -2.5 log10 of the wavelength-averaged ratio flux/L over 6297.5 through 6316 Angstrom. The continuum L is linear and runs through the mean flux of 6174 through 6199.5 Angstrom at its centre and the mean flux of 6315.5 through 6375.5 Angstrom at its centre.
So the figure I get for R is -0.041 mag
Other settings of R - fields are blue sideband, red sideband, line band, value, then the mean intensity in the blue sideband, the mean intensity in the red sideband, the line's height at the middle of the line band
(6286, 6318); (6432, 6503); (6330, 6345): 0.02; 5.09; 4.91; 5.05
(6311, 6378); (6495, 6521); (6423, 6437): 0.02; 5.01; 4.8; 4.9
